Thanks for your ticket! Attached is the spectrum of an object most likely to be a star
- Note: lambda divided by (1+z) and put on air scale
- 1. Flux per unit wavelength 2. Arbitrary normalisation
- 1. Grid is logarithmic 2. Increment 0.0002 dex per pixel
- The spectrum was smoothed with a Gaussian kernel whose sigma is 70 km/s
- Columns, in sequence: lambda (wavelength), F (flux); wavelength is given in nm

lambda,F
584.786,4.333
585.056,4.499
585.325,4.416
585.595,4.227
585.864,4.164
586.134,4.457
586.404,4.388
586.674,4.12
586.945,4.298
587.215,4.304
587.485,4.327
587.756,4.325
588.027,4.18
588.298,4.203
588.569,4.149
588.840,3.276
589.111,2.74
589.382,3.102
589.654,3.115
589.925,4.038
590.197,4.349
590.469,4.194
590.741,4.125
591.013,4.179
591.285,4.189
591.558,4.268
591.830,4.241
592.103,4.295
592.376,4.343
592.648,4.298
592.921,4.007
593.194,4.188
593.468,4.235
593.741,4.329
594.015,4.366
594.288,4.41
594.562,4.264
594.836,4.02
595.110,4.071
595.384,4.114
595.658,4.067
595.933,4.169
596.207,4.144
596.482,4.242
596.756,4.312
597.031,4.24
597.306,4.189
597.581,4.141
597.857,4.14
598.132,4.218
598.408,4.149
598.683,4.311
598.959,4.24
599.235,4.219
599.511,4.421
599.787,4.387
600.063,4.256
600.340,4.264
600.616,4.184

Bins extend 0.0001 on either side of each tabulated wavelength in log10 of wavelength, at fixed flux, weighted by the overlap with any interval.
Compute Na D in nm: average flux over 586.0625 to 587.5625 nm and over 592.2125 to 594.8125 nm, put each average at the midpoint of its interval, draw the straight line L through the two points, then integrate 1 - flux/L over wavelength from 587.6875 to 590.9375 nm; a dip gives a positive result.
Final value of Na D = 0.36 nm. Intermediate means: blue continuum 4.31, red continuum 4.26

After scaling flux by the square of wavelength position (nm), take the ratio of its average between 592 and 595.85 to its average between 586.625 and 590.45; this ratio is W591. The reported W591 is 1.10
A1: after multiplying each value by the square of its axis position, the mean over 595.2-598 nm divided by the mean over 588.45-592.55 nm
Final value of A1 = 1.09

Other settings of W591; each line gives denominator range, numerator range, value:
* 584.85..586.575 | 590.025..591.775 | 0.99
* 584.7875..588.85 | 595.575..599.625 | 1.03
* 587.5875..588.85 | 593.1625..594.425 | 1.07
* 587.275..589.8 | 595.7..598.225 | 1.16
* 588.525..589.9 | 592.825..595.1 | 1.31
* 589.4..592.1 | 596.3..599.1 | 1.07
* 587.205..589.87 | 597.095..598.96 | 1.15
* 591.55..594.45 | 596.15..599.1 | 1.00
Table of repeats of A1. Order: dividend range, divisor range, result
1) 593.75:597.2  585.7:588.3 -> 1.01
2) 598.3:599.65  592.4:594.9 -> 1.02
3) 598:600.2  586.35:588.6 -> 1.05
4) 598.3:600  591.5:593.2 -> 1.04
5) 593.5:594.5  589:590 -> 1.37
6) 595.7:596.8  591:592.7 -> 1.00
